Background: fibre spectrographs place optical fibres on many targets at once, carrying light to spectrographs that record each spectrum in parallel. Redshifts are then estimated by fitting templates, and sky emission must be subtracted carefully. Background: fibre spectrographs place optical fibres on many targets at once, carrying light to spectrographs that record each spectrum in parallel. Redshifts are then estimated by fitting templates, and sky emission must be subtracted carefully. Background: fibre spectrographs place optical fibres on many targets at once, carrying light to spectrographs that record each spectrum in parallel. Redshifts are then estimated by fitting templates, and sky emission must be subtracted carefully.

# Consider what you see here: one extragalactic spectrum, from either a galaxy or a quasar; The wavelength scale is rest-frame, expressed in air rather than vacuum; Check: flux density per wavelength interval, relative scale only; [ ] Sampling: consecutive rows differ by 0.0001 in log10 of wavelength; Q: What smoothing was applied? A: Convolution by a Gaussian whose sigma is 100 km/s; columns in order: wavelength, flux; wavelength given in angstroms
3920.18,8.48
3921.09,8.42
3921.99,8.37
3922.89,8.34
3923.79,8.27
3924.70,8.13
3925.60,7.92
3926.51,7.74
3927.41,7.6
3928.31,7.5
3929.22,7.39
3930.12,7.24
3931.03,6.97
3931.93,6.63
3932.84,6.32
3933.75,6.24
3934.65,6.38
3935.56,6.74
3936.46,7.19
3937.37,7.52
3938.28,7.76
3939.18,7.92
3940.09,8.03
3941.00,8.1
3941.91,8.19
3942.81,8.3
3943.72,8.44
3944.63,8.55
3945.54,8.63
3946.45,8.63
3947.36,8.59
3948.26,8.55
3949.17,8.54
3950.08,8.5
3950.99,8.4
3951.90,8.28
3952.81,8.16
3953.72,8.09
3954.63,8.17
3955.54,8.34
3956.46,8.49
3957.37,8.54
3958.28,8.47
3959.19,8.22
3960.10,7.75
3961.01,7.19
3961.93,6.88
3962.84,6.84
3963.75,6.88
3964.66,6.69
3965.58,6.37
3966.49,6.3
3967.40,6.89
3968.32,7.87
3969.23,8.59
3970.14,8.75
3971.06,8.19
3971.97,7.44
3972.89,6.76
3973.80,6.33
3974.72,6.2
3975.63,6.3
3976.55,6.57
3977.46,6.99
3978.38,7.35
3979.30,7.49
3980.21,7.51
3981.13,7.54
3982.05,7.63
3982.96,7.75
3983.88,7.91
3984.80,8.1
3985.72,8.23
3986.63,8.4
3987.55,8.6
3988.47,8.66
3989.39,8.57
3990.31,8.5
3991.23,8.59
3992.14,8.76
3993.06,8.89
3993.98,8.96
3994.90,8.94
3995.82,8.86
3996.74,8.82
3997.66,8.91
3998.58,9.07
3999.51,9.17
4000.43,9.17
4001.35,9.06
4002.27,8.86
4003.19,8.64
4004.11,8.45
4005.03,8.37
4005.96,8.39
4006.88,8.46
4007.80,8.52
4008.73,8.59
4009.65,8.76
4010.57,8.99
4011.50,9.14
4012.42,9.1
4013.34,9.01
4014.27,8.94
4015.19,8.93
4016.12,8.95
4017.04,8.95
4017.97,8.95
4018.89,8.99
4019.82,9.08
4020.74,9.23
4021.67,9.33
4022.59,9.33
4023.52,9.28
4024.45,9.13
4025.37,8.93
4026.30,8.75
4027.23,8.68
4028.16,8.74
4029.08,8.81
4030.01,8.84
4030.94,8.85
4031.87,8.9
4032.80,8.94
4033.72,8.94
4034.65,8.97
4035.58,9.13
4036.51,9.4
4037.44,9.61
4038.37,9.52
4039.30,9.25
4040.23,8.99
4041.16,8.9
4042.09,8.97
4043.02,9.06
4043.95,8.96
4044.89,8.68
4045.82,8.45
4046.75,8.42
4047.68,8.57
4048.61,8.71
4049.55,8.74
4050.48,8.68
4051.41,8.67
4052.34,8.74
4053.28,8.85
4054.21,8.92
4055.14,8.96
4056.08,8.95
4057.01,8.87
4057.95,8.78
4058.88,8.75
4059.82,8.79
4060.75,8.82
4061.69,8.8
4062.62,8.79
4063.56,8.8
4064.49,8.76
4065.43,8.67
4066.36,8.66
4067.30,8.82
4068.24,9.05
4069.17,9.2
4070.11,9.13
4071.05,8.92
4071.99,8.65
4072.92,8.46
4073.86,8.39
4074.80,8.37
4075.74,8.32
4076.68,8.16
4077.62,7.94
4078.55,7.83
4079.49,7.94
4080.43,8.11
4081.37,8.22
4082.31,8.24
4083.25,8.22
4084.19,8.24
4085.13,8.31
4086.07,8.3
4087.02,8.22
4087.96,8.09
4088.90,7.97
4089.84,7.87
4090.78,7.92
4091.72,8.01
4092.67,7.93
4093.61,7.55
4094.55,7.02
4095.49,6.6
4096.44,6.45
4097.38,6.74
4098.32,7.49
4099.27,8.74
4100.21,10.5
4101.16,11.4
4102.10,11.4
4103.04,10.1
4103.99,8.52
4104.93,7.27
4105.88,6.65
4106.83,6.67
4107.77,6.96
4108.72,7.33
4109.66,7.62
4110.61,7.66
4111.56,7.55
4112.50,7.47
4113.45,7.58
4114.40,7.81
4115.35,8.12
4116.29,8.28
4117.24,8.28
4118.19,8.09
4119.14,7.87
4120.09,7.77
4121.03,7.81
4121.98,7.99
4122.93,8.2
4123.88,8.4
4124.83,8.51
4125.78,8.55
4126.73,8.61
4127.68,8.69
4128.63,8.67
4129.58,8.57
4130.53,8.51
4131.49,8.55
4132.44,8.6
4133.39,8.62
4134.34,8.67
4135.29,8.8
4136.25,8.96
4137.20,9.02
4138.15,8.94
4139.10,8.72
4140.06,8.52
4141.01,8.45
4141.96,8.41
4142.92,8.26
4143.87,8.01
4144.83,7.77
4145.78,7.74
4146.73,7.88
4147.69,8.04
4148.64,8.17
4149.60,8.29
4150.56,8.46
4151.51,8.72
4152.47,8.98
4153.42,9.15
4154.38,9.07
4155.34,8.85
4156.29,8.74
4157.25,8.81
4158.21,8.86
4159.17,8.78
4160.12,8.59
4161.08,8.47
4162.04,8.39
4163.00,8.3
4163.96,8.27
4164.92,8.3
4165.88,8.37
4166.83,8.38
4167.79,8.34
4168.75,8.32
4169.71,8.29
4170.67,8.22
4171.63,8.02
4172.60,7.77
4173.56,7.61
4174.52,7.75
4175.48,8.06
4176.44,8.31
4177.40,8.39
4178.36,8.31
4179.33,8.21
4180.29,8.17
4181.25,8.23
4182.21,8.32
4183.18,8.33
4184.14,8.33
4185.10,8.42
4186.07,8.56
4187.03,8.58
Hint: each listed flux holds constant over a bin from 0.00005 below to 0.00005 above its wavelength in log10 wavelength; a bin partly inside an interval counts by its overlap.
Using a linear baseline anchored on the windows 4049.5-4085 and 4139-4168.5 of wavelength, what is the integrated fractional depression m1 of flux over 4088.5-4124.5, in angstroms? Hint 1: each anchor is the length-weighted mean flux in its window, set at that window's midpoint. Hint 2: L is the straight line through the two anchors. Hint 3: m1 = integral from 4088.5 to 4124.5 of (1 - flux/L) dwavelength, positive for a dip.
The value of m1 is 2.30 angstroms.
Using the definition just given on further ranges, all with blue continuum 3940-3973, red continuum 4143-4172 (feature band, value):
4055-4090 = -1.24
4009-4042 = -3.76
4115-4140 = -0.32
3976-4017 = -2.24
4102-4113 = 0.65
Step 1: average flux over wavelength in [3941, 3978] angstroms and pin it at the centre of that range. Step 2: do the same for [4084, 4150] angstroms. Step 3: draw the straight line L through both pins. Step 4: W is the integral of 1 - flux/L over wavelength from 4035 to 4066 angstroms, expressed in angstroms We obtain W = -3.4 angstroms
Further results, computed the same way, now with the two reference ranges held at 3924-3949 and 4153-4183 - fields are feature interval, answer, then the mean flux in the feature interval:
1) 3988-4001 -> -1.6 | 8.85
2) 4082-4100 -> 0.7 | 7.82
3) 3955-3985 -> 1.4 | 7.42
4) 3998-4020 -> -2.6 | 8.85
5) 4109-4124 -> 0.6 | 7.89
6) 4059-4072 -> -1.3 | 8.85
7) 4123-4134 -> -0.4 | 8.56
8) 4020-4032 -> -1.6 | 8.99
